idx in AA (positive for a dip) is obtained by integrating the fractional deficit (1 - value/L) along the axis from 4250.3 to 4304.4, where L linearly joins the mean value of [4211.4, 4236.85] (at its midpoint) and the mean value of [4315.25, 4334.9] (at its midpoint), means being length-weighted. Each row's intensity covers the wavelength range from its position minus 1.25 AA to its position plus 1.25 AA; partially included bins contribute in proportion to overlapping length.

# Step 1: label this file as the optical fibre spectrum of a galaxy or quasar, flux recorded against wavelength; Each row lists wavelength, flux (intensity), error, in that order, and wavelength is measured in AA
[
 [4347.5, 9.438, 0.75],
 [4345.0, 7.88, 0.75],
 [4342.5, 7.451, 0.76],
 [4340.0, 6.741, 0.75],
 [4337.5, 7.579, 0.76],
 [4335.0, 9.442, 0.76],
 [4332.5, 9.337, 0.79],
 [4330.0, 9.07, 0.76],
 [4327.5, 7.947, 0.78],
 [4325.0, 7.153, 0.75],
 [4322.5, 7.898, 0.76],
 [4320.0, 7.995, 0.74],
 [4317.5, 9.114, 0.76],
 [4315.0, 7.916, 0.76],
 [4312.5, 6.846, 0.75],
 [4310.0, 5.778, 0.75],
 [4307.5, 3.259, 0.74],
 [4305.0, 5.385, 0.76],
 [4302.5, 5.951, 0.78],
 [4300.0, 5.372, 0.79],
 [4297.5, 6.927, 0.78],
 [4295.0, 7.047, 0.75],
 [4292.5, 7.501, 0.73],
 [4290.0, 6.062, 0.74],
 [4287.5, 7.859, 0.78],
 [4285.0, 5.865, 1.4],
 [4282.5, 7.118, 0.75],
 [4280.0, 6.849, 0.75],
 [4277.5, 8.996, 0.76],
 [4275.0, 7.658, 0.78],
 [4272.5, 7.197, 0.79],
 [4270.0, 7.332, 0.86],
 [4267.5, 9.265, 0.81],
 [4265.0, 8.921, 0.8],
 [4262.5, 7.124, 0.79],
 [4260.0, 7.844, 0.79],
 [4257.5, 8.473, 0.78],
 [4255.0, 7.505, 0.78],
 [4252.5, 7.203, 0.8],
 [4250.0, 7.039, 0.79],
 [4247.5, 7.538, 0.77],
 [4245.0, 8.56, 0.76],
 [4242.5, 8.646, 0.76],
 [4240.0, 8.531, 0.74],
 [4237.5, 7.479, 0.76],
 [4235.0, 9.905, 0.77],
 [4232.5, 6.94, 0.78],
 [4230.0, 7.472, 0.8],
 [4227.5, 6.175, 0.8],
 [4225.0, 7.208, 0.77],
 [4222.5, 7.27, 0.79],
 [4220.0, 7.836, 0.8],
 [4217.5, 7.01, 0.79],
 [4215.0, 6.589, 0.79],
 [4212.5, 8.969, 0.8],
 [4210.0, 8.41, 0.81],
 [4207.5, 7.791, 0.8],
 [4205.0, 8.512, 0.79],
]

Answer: 4.52 AA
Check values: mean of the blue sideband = 7.53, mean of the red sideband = 8.4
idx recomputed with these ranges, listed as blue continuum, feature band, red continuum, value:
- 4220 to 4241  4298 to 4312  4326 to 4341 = 4.8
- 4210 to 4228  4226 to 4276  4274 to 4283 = -1.8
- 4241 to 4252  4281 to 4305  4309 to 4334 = 4.1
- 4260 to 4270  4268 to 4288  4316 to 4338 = 2.1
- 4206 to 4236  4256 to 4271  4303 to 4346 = -1.2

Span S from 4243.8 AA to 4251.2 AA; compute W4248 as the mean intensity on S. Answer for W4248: 7.71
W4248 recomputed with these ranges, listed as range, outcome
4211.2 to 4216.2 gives 7.8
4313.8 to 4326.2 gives 8.02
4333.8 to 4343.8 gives 7.8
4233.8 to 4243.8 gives 8.63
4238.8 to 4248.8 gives 8.31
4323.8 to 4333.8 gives 8.39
